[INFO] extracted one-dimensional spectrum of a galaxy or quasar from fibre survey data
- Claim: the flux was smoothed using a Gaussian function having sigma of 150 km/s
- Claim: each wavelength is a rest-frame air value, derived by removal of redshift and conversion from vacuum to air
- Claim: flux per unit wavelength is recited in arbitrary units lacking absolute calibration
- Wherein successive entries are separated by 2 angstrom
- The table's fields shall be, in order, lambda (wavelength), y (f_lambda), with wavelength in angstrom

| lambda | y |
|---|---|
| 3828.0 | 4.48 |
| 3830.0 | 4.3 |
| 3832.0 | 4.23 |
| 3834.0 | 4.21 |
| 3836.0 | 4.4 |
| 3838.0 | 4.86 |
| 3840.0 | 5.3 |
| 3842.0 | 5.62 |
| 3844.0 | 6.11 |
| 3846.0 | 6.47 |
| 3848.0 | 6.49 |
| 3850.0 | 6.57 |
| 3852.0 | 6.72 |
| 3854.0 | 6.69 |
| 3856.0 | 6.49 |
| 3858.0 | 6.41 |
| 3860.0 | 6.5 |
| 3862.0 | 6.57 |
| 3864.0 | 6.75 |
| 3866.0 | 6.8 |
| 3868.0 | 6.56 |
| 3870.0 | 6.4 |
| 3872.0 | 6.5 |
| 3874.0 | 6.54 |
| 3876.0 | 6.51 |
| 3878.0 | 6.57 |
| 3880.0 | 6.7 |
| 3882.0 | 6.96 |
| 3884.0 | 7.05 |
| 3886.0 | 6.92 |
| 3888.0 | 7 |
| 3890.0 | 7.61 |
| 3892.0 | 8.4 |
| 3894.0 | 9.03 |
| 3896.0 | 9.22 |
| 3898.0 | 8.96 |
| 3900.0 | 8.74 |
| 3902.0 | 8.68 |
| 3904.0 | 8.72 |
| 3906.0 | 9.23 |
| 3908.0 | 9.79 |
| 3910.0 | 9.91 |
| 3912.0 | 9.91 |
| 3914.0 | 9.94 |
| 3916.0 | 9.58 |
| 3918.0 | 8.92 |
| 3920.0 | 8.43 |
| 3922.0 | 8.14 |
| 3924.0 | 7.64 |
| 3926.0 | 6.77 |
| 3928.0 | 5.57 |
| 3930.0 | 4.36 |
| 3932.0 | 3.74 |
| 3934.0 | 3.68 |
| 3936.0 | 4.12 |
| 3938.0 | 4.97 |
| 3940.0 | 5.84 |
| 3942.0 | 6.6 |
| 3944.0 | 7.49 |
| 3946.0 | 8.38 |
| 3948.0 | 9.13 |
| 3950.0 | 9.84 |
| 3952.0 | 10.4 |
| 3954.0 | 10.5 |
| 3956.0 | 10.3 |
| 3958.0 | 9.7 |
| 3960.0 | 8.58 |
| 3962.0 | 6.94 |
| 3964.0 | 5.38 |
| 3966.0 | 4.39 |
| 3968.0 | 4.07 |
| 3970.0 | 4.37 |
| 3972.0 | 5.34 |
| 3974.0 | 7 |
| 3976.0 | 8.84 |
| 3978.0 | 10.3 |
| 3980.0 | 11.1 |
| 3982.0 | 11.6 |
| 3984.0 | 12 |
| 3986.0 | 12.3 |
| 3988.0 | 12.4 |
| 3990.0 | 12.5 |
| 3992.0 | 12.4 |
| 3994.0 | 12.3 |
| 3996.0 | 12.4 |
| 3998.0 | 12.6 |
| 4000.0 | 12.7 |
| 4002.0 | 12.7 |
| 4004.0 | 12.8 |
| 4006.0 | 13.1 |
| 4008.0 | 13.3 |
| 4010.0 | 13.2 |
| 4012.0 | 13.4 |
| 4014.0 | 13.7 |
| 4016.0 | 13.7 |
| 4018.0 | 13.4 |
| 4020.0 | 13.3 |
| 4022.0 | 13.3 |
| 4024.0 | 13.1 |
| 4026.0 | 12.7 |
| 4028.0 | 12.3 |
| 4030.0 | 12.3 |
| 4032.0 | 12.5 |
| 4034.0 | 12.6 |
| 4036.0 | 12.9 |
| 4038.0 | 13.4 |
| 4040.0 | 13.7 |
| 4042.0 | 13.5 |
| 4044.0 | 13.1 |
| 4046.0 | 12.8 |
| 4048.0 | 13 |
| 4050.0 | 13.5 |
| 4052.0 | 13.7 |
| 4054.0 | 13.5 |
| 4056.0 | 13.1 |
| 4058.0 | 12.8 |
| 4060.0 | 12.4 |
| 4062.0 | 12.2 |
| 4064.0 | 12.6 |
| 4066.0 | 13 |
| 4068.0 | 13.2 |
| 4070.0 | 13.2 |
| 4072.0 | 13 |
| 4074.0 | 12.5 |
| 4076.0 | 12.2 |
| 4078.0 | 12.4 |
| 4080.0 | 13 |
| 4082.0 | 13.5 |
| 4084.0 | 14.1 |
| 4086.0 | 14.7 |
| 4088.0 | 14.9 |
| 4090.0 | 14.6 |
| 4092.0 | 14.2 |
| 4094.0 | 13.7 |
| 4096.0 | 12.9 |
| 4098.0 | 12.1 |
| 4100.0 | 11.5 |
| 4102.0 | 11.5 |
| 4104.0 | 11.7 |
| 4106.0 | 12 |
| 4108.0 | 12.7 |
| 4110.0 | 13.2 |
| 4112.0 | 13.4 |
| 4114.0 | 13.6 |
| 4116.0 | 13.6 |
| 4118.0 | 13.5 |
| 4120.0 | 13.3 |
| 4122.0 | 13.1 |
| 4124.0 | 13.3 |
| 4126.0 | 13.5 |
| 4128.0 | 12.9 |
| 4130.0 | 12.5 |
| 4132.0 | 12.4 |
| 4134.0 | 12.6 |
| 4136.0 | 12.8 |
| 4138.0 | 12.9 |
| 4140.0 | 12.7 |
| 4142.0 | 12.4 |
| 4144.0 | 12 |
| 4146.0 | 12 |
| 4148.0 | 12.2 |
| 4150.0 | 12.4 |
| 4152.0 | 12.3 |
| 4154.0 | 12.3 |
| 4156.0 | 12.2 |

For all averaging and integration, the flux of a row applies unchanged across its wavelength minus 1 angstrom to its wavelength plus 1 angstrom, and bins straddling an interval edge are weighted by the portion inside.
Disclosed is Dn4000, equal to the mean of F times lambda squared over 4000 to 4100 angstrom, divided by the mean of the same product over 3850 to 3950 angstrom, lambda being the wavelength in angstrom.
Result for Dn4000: 1.93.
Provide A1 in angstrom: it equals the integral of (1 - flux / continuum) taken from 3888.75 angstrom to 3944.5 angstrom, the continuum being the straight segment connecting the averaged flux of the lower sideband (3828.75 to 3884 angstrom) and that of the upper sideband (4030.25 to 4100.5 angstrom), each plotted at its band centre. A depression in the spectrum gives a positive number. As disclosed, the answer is 2.5 angstrom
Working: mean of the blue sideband 6.09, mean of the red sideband 13.1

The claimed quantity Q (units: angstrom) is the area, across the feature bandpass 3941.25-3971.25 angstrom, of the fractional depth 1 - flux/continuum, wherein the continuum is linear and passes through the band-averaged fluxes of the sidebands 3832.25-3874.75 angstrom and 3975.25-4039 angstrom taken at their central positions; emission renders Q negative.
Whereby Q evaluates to 7.6 angstrom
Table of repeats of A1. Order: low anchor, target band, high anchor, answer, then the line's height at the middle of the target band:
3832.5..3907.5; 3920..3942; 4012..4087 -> 8.1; 9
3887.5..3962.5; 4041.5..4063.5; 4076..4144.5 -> -3.0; 11.5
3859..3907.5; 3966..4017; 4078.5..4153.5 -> -4.9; 10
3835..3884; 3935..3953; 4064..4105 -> 3.0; 8.86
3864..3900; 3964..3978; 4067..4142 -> 5.3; 9.6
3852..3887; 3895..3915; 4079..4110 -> -4.3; 7.67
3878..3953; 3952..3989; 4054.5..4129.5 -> 2.9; 9.39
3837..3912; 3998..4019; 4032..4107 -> -3.6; 11.2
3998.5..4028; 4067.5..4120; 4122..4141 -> -0.7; 12.9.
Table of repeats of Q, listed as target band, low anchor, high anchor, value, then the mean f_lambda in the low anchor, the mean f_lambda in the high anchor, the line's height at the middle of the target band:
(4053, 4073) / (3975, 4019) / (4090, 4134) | -0.3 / 12.4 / 12.9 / 12.7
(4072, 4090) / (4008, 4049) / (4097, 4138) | -0.8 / 13.1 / 12.8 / 12.9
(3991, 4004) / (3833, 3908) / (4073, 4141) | -3.0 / 6.94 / 13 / 10.2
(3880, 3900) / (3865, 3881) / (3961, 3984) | -3.5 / 6.57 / 7.42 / 6.72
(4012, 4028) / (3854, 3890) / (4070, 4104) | -3.1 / 6.69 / 13.1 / 11.1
